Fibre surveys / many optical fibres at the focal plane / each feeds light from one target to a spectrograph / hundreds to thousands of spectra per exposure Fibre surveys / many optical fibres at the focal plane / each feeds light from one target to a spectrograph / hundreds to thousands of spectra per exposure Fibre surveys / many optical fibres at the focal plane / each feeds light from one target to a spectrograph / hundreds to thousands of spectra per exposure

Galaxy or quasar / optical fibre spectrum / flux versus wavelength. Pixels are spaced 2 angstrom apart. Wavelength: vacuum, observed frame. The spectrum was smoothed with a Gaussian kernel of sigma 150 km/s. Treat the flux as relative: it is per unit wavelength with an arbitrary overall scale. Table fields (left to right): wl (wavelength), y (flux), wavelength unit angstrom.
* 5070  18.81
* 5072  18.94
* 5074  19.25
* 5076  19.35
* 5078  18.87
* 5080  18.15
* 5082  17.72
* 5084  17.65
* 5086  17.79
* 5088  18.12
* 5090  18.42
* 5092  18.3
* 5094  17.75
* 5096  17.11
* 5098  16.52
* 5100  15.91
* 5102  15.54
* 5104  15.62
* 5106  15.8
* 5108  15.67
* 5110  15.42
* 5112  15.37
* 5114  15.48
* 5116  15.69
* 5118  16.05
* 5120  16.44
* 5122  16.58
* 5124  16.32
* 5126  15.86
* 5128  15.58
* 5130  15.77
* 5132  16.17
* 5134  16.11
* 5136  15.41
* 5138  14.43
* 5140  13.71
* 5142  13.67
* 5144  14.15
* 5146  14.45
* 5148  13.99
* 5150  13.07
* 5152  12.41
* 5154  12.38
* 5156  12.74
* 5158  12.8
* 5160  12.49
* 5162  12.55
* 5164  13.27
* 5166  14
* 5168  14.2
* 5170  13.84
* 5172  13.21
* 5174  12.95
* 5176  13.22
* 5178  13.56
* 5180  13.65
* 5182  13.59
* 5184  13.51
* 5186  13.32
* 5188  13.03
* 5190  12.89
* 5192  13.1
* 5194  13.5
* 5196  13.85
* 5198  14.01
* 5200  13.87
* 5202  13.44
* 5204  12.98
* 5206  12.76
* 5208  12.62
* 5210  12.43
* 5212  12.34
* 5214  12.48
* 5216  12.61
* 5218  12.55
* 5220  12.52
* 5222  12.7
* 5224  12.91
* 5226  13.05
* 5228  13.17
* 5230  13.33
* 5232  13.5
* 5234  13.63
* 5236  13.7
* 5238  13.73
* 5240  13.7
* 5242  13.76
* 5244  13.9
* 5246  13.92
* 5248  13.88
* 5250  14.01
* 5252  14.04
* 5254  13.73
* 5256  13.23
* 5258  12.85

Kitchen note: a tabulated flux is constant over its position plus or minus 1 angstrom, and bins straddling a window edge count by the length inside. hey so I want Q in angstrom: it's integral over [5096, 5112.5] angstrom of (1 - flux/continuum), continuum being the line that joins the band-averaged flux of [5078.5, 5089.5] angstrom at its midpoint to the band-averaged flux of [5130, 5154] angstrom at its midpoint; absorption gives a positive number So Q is 0.8 angstrom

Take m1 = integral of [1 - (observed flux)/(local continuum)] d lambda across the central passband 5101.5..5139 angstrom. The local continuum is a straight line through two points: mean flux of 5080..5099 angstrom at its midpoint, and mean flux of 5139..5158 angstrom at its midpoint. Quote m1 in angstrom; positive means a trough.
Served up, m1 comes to -0.8 angstrom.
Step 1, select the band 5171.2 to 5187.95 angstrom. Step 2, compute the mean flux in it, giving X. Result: 13.4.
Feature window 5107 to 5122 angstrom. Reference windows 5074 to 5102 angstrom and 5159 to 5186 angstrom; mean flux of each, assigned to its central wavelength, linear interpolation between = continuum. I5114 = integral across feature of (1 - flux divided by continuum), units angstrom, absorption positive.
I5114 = 0.6 angstrom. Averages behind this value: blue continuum 17.8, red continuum 13.4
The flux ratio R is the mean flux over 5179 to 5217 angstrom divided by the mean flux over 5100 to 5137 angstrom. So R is 0.83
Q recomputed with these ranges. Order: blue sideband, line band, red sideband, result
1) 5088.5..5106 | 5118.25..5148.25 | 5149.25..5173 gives -1.1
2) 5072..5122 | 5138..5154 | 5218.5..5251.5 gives 2.2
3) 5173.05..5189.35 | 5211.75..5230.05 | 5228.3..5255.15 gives 1.1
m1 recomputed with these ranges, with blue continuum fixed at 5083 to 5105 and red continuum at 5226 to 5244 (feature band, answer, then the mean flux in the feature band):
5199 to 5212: 1.2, 13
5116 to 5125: 0.1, 16.3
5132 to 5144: 1.0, 14.7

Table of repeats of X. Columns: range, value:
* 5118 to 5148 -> 15.3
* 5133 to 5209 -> 13.5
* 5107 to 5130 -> 15.9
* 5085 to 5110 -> 16.8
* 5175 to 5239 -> 13.2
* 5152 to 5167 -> 12.9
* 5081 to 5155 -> 15.7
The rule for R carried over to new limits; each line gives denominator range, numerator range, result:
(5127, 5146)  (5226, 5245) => 0.91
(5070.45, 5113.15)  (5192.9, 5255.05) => 0.77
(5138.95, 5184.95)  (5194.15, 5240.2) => 0.98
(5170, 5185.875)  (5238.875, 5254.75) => 1.03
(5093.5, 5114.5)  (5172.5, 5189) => 0.83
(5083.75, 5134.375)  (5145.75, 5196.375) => 0.81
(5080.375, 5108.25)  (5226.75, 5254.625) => 0.80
